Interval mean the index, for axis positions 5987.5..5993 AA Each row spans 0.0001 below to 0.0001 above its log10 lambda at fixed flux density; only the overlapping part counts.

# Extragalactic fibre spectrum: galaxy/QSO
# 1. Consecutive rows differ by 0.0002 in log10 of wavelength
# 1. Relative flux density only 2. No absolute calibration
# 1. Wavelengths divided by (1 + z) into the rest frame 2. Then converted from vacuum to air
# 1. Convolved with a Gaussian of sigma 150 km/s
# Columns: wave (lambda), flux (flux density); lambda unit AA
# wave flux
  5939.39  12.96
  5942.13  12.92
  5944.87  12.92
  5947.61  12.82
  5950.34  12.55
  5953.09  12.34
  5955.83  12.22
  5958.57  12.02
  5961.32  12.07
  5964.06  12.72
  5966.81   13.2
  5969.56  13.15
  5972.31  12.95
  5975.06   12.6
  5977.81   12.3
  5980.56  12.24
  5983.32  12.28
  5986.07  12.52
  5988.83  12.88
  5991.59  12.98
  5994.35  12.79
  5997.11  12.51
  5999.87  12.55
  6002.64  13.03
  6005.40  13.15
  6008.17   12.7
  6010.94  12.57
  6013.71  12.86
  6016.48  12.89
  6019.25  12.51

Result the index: 12.9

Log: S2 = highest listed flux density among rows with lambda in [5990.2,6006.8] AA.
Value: 13.15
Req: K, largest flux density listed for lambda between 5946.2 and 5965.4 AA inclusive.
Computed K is 12.82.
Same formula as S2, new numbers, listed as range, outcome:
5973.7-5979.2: 12.6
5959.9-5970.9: 13.2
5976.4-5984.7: 12.3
